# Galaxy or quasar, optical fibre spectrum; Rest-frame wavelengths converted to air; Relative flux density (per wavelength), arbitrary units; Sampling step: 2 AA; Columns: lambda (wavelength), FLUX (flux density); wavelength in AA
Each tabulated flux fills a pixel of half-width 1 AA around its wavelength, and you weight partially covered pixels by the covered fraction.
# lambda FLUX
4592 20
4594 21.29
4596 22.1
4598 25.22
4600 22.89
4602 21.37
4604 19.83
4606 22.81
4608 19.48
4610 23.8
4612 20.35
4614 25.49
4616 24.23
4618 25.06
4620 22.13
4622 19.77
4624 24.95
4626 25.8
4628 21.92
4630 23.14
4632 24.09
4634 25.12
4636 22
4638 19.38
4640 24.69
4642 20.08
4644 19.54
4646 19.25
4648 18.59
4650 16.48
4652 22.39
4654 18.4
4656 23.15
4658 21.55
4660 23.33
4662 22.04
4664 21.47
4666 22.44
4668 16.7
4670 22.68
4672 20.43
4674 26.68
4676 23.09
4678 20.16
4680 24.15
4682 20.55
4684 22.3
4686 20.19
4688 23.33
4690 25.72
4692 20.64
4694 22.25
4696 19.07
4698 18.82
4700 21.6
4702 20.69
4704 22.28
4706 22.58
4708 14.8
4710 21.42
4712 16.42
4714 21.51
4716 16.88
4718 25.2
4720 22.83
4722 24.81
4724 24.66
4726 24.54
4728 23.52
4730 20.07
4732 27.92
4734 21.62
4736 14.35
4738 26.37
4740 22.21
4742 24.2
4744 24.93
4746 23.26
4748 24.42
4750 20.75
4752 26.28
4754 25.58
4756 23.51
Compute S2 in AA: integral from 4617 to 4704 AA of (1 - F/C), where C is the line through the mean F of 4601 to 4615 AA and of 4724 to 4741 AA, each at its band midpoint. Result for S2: 1.8 AA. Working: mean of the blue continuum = 21.9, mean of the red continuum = 22.7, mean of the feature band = 21.8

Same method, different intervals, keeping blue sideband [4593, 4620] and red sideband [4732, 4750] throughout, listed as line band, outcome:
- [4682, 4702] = 1.15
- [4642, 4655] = 2.00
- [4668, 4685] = 0.42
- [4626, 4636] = -0.44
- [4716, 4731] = -0.26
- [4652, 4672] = 1.22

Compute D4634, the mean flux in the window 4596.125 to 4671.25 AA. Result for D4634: 21.9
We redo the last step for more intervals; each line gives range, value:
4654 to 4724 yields 21.5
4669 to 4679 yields 22.6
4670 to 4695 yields 22.5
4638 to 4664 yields 20.8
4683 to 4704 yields 21.5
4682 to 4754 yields 22.1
